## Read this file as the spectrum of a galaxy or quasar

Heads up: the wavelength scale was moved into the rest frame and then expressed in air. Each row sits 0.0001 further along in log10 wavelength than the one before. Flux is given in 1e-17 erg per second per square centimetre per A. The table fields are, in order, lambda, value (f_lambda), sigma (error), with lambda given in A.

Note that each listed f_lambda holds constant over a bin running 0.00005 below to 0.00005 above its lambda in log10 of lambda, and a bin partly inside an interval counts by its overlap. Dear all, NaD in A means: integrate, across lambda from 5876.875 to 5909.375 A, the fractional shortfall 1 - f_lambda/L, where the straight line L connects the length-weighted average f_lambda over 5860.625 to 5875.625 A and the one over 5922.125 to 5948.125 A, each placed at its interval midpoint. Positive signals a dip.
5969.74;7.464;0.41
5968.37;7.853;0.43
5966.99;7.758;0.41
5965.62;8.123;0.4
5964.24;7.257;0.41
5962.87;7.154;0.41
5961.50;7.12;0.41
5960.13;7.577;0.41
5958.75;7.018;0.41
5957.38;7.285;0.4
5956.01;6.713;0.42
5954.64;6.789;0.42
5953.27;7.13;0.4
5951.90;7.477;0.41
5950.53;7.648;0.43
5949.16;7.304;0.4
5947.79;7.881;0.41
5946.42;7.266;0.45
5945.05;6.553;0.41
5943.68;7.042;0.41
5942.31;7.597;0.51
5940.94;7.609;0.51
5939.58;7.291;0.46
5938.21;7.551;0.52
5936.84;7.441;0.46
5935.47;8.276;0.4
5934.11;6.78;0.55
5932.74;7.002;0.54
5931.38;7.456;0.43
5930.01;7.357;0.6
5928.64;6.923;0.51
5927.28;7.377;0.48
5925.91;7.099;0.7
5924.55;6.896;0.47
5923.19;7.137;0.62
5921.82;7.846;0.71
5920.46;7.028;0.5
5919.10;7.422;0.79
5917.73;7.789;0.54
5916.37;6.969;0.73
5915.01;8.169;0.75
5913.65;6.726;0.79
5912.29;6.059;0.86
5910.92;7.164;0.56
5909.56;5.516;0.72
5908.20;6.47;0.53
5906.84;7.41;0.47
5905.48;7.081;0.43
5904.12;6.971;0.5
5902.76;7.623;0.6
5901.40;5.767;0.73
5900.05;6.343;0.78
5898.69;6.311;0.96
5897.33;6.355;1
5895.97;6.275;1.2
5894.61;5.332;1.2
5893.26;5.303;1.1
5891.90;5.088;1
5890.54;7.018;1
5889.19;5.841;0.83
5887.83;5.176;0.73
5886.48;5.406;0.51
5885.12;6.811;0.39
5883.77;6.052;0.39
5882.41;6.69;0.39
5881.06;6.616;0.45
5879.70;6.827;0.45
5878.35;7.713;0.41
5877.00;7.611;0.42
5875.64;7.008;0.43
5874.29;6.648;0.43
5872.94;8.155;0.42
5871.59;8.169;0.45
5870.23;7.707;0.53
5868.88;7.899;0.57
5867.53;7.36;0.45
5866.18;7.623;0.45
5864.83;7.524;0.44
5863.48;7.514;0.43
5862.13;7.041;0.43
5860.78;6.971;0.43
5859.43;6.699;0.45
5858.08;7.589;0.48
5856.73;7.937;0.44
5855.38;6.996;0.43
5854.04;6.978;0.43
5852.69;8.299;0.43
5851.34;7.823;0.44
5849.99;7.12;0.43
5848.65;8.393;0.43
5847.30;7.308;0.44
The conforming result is 4.6 A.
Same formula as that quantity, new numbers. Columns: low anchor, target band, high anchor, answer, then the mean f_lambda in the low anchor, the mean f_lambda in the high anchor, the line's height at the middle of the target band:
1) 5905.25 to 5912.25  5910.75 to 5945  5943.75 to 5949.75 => -1.7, 6.64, 7.23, 6.93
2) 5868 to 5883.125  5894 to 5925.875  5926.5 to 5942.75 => 2.4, 7.36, 7.38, 7.37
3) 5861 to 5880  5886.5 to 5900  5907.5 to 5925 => 2.6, 7.49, 7.02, 7.25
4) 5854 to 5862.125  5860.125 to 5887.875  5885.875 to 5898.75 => -2.4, 7.2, 5.79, 6.54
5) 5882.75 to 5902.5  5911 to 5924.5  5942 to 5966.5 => -1.5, 5.98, 7.27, 6.51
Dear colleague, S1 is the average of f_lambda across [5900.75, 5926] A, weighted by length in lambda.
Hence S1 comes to 7.01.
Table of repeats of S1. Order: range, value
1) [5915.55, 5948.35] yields 7.32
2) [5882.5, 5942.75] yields 6.8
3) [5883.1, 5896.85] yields 5.84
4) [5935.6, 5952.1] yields 7.41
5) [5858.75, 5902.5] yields 6.72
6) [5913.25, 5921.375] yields 7.39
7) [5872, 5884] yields 7.1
